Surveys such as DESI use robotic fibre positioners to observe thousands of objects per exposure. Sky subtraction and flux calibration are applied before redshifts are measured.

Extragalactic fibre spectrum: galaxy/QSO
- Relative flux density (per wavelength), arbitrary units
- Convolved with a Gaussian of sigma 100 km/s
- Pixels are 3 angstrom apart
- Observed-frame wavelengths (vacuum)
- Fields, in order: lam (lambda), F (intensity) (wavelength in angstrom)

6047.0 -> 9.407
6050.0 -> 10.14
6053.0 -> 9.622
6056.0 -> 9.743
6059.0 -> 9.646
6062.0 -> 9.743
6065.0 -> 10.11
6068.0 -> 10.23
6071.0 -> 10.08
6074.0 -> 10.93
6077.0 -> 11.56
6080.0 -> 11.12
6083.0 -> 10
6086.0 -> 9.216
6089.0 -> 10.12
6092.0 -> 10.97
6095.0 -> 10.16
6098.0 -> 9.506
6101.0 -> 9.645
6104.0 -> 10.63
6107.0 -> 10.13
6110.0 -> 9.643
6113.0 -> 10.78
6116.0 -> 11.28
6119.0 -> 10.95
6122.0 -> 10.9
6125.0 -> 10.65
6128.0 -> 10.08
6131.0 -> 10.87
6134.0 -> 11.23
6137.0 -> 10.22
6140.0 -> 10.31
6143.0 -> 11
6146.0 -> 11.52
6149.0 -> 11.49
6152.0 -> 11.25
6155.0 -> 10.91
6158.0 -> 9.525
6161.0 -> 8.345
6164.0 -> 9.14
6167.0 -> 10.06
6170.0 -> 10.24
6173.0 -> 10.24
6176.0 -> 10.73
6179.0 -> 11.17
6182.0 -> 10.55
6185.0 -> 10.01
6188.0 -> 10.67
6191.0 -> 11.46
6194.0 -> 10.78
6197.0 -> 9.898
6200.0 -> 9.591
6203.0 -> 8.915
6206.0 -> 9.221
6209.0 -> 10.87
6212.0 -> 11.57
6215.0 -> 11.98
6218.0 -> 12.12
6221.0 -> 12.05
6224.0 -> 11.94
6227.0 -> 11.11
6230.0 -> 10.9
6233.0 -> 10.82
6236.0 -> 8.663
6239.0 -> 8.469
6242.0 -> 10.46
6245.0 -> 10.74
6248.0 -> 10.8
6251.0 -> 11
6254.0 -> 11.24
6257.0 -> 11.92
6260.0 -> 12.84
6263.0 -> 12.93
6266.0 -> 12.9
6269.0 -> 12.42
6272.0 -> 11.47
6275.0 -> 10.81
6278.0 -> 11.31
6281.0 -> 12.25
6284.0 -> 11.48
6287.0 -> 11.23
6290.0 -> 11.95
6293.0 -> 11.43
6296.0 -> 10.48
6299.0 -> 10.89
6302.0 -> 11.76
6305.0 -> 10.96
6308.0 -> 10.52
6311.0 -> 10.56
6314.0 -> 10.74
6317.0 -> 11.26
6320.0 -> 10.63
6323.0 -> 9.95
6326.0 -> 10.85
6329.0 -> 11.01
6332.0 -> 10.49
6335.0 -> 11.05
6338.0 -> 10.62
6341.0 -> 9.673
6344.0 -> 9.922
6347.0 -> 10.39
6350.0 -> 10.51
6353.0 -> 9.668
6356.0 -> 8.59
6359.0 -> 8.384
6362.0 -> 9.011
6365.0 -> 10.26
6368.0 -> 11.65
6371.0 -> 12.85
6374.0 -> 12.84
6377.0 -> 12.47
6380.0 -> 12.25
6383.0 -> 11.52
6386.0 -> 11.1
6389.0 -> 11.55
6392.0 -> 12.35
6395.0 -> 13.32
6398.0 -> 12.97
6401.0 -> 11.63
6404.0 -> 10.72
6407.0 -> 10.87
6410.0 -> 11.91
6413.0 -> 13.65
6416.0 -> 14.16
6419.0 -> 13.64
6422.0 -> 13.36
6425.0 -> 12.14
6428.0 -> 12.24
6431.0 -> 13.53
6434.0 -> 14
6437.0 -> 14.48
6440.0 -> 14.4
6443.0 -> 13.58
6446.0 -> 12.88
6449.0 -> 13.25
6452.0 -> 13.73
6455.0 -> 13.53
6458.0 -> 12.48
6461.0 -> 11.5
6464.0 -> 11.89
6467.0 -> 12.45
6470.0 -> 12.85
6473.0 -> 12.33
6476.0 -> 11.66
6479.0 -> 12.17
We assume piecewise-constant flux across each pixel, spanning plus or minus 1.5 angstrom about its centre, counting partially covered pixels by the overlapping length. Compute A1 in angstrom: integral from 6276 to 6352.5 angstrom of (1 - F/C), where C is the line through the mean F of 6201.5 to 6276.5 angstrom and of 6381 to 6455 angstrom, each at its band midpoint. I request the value 6.2 angstrom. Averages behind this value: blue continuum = 11.1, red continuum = 12.8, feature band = 10.9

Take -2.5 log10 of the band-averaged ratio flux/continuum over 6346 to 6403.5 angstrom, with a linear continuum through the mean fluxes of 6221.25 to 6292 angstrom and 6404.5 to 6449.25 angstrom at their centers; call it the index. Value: 0.13 mag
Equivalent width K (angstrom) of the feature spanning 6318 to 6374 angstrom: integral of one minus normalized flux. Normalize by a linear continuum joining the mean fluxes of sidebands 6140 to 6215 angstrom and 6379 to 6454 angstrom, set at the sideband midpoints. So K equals 7.9 angstrom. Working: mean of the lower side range 10.4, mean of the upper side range 12.8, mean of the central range 10.4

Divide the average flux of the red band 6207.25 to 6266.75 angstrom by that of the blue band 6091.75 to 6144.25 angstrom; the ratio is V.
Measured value 1.07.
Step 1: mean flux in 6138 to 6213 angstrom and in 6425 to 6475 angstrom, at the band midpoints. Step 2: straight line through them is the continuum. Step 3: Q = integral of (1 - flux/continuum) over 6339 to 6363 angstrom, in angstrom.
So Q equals 5.0 angstrom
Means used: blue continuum 10.4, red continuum 13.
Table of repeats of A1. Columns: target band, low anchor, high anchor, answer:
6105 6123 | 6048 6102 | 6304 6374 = -0.7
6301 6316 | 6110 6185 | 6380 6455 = 1.2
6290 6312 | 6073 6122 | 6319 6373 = -1.4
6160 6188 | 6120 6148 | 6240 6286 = 2.3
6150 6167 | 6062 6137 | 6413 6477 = 1.5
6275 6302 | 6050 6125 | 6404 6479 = 0.9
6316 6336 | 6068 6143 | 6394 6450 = 2.4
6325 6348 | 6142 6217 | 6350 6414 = 1.4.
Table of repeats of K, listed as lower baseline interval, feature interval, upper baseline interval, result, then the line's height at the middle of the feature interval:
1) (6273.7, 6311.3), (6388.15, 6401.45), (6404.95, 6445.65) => 0.3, 12.7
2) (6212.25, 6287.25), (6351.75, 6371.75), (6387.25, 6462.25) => 3.9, 12.3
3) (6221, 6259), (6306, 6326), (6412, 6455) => 2.0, 11.8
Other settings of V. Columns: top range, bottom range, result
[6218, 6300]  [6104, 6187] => 1.08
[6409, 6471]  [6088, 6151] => 1.24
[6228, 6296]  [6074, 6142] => 1.08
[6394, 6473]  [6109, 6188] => 1.22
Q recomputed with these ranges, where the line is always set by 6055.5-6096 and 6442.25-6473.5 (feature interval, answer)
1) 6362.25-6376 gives 0.6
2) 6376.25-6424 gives 0.2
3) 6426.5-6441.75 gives -1.3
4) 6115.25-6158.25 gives -0.7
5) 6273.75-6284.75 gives 0.1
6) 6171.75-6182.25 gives 0.2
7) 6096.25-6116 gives 0.6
